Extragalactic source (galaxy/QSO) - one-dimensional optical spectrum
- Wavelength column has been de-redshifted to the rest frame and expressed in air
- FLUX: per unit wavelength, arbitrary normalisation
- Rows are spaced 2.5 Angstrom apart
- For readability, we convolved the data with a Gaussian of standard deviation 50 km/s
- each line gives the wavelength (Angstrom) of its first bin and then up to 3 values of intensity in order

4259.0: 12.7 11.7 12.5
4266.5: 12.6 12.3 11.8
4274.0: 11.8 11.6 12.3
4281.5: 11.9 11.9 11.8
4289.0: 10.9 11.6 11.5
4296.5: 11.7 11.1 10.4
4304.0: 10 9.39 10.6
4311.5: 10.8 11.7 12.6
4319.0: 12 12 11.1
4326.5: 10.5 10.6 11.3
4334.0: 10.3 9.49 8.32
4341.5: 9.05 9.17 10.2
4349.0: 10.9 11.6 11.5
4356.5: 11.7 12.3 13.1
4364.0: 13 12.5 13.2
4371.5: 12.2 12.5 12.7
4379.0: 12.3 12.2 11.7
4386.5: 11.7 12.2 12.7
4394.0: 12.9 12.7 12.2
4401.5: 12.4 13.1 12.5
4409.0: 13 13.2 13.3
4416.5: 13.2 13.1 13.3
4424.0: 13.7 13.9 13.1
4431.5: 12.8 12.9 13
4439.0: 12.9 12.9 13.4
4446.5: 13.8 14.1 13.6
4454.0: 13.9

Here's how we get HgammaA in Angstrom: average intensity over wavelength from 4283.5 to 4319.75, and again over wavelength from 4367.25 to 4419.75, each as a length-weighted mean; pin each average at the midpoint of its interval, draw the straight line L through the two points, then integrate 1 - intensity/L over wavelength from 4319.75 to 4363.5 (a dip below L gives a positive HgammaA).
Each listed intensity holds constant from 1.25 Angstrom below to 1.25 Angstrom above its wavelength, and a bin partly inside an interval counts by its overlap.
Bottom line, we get 3.6 Angstrom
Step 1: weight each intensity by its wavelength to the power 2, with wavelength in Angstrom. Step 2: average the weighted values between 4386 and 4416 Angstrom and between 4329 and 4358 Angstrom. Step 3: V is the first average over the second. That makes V 1.26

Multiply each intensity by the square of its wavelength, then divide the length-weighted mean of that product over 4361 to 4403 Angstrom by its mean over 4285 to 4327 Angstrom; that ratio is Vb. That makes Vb 1.16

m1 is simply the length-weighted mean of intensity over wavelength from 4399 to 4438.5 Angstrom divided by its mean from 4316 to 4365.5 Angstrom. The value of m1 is 1.19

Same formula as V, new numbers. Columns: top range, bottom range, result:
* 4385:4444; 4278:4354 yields 1.24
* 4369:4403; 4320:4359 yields 1.19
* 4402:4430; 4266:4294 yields 1.19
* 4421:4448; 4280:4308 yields 1.27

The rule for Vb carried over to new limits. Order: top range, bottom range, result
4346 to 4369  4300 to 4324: 1.11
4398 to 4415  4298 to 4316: 1.26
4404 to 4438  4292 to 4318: 1.26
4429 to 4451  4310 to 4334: 1.23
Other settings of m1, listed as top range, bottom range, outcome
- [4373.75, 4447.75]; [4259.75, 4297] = 1.08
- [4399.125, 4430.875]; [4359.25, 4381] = 1.04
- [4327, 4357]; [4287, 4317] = 0.94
